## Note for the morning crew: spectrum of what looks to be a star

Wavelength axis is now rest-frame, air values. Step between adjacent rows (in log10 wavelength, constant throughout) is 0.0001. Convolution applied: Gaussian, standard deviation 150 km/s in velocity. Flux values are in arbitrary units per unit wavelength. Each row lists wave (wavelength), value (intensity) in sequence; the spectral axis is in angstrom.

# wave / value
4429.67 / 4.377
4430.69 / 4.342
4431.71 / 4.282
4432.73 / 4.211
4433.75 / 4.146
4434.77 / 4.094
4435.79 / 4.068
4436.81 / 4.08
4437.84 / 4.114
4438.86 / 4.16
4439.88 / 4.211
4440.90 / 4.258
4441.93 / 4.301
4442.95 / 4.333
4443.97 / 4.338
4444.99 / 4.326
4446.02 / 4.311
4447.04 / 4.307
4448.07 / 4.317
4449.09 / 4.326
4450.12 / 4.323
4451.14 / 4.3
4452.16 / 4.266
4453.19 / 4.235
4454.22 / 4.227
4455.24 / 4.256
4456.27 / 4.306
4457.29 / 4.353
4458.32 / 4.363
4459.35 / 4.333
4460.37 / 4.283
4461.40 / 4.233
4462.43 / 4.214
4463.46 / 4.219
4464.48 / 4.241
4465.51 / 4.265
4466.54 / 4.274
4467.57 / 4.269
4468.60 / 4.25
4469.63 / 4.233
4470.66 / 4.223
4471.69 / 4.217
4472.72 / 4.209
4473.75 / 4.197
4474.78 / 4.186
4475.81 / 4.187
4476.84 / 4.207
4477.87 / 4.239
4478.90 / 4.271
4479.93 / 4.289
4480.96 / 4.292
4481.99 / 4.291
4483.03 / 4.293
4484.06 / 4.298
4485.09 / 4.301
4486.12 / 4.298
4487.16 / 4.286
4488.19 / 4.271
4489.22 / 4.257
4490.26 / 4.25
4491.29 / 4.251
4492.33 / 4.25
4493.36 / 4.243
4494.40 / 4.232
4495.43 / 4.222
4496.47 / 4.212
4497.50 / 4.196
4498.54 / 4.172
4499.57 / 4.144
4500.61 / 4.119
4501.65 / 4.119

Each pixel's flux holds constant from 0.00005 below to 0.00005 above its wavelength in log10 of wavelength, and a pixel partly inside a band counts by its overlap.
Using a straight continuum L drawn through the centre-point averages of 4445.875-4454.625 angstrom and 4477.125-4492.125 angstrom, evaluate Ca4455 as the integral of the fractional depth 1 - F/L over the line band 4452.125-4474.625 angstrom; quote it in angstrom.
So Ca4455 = 0.1 angstrom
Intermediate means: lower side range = 4.29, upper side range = 4.28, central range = 4.25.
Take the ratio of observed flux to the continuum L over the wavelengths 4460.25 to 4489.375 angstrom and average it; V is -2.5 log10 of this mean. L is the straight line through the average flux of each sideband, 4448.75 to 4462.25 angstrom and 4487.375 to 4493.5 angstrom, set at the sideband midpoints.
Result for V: 0.01 mag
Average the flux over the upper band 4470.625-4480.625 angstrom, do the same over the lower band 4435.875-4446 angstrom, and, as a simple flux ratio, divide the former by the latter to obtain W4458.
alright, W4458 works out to 1.0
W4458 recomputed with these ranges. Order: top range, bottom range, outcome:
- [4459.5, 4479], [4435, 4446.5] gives 1.00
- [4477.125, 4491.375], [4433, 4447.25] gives 1.01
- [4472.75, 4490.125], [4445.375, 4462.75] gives 0.99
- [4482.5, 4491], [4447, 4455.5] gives 1.00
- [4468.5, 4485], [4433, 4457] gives 1.00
